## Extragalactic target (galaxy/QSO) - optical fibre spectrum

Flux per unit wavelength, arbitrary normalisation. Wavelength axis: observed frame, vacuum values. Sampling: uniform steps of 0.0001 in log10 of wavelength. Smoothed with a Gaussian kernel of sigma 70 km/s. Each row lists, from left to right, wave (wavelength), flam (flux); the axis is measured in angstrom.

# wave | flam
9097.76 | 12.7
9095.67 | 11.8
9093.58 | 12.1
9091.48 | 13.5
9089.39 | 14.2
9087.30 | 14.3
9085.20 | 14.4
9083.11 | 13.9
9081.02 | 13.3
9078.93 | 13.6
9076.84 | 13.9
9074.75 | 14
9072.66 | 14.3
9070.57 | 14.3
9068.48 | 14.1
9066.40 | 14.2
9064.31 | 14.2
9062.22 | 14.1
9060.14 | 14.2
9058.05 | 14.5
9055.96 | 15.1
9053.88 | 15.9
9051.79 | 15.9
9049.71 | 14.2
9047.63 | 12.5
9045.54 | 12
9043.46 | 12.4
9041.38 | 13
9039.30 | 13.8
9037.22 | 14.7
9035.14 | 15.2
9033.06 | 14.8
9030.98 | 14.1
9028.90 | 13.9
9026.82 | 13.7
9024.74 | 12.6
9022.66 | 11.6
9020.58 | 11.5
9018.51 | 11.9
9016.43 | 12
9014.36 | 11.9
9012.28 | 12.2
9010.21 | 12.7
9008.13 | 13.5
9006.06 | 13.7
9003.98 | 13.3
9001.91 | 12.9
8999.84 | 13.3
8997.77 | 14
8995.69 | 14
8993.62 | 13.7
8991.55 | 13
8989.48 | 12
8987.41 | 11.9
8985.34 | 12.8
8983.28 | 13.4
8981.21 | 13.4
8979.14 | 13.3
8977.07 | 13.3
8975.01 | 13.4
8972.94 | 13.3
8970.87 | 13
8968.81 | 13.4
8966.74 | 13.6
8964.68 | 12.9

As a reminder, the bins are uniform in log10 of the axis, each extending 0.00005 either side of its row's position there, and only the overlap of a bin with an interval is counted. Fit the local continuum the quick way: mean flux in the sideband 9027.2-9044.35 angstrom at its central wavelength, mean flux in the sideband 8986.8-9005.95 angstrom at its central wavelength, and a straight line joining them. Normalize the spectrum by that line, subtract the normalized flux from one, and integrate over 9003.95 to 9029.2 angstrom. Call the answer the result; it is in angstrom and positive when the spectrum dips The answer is 1.9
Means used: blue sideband 13.2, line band 12.6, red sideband 14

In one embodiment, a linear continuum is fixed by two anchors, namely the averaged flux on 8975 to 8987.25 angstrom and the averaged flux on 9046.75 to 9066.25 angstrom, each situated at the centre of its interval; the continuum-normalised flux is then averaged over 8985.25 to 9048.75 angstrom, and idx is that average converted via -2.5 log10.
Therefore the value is 0.060 mag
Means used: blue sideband 13.2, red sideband 14.5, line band 13.1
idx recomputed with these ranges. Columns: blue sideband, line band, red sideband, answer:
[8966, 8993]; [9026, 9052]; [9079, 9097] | -0.04 mag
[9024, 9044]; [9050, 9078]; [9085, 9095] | -0.06 mag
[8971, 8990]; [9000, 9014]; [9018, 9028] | -0.04 mag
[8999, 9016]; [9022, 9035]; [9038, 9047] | -0.06 mag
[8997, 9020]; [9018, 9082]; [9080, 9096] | -0.05 mag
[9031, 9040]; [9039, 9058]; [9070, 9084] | 0.04 mag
